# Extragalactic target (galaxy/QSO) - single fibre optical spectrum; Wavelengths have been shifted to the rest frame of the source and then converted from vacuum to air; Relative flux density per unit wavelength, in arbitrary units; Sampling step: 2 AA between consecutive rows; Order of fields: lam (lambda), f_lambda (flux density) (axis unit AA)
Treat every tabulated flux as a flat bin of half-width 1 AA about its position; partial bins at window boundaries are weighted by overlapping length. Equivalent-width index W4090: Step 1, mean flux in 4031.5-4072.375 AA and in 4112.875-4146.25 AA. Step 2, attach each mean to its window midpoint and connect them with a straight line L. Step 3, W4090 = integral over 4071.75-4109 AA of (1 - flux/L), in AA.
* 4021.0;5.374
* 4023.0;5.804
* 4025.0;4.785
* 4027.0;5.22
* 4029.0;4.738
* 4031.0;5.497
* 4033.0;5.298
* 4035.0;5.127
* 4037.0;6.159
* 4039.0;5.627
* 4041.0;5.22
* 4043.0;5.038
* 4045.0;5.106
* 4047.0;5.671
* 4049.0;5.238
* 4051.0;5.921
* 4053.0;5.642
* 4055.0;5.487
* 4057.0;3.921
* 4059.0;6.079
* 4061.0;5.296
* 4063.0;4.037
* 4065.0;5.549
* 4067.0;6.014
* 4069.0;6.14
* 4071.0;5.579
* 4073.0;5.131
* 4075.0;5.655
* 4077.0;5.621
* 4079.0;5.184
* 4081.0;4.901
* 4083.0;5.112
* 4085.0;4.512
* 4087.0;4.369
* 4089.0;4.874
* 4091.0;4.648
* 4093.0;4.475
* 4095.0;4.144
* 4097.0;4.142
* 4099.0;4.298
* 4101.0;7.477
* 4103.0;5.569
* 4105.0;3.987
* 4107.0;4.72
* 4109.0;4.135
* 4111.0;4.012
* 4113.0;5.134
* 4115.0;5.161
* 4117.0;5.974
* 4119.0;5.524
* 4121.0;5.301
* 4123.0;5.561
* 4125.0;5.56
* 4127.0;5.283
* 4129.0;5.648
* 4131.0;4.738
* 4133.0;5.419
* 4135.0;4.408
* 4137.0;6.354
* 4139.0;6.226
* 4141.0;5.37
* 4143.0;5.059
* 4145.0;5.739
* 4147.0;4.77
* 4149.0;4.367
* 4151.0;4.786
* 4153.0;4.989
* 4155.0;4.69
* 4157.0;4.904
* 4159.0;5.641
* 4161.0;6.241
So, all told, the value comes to 3.48 AA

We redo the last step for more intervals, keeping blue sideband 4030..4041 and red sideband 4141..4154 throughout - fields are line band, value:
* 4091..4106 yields 1.03 AA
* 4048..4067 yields 0.45 AA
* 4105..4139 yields -0.52 AA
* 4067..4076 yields -0.55 AA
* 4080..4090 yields 1.00 AA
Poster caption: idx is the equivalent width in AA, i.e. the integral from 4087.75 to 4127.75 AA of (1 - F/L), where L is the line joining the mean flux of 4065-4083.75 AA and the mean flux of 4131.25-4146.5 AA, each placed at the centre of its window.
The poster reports 3.5 AA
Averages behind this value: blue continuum 5.49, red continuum 5.45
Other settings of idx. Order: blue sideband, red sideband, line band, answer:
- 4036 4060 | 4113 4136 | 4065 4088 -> 0.4 AA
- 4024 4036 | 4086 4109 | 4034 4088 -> -3.9 AA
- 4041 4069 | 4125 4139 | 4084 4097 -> 2.1 AA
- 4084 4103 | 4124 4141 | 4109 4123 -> 0.1 AA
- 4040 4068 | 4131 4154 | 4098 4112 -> 1.0 AA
